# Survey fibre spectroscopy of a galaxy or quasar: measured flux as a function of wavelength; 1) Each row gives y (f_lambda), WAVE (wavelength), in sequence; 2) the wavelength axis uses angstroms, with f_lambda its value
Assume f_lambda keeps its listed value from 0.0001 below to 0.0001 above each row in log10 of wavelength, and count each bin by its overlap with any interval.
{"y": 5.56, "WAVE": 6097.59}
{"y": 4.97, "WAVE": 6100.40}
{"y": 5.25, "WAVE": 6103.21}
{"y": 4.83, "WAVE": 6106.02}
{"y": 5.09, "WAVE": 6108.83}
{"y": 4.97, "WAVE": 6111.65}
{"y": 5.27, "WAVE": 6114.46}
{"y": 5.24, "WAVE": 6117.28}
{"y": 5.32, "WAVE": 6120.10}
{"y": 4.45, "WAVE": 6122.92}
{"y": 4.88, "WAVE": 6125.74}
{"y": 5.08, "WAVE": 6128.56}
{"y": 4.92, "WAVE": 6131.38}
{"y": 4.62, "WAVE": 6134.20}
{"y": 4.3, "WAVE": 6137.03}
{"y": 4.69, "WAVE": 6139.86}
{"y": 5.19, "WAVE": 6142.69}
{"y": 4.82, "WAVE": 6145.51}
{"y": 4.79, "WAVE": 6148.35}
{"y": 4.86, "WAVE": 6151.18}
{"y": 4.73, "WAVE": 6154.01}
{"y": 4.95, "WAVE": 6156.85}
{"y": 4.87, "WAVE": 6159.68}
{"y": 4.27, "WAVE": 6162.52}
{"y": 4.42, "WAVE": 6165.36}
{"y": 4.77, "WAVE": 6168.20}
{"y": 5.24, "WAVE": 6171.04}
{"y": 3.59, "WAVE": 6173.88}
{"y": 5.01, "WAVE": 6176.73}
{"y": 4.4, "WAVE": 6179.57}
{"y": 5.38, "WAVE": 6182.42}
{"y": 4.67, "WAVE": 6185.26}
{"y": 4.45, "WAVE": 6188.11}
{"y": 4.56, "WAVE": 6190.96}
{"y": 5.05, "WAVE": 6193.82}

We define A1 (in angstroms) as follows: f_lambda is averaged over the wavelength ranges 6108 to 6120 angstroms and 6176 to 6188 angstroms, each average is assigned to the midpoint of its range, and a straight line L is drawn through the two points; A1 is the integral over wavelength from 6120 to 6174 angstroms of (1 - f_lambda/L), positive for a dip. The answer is 2.62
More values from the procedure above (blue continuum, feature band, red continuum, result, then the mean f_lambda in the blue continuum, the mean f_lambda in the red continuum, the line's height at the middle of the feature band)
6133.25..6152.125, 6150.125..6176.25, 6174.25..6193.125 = 0.4 angstroms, 4.75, 4.69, 4.72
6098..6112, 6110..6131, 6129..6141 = -0.7 angstroms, 5.06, 4.67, 4.86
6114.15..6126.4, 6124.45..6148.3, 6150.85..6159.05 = 0.6 angstroms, 5.02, 4.85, 4.94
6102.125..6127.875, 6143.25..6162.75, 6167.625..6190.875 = 0.1 angstroms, 5.03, 4.68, 4.82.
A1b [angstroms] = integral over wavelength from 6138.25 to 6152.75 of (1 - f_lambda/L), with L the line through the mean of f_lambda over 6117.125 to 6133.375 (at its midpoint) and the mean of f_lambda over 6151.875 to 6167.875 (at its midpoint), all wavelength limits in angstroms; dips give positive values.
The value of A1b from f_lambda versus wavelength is -0.2 angstroms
